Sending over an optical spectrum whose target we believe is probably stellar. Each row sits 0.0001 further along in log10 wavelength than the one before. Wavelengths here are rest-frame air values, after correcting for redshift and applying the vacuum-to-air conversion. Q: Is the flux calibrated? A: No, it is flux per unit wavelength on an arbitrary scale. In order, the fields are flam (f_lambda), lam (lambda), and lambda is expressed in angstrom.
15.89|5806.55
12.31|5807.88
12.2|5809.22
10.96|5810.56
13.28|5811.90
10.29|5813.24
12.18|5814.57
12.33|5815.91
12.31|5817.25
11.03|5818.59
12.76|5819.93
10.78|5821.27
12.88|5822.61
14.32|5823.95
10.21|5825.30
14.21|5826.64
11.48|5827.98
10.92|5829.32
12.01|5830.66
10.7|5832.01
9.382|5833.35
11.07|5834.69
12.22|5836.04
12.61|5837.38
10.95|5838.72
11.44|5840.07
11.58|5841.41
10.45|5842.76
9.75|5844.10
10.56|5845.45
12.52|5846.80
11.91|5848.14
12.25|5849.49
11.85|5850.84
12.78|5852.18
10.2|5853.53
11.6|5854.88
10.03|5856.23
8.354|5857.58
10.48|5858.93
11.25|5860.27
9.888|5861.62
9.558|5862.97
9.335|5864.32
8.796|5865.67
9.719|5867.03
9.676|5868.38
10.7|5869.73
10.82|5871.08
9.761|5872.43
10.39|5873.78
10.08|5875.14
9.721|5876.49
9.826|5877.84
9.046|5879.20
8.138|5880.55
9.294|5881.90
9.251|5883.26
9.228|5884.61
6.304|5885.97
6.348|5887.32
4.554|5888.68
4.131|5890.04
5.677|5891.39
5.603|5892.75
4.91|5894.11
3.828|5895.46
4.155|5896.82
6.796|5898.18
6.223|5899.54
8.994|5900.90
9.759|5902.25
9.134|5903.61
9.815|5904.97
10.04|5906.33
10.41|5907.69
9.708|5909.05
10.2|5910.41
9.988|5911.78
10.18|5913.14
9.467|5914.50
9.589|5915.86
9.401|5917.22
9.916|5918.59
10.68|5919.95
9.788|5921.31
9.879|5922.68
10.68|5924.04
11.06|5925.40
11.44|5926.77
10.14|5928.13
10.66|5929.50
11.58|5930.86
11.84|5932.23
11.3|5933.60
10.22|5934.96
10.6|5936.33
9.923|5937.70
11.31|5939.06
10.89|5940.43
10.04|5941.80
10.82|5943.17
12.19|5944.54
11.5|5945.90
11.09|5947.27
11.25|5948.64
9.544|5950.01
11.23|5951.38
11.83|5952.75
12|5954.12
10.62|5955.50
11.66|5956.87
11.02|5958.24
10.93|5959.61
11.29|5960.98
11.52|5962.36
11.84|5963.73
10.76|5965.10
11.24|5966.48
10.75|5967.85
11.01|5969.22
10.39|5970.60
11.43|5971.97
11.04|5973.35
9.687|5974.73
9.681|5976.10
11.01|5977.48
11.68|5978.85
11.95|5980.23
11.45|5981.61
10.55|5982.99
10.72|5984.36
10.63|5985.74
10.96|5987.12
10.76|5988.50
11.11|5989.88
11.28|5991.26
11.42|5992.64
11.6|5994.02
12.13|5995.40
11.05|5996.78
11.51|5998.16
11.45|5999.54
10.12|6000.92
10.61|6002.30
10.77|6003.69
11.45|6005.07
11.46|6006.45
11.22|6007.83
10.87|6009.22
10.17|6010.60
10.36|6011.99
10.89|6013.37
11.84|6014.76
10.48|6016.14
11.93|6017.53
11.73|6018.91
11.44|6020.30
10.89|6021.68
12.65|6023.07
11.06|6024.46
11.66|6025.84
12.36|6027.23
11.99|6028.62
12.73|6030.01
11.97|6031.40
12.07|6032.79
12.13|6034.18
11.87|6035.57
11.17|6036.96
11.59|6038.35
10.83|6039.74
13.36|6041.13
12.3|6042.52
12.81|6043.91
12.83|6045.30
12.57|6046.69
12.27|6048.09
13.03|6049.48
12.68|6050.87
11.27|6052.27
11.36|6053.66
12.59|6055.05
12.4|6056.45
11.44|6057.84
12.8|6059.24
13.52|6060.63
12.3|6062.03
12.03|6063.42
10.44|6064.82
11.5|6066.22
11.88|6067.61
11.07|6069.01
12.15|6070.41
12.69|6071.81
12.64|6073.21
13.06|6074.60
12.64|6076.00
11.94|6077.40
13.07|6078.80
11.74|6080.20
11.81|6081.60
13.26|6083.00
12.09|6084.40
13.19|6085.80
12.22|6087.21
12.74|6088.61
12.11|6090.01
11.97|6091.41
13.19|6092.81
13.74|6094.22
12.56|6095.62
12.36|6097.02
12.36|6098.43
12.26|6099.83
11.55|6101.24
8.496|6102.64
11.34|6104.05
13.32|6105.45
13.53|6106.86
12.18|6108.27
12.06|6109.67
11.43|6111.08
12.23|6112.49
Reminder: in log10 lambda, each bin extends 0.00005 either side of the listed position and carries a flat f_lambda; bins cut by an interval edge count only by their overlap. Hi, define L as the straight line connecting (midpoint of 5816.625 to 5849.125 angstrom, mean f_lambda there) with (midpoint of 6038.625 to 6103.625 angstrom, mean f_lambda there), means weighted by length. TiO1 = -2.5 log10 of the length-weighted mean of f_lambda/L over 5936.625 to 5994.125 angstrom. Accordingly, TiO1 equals 0.09 mag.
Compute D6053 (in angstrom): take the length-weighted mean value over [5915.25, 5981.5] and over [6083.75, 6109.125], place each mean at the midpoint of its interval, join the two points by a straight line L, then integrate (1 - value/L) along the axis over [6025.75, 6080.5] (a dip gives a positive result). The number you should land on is -1.4 angstrom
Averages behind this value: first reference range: 10.9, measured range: 12.2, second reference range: 12.3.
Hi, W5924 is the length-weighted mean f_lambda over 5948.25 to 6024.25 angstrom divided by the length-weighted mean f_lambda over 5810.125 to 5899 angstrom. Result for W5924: 1.11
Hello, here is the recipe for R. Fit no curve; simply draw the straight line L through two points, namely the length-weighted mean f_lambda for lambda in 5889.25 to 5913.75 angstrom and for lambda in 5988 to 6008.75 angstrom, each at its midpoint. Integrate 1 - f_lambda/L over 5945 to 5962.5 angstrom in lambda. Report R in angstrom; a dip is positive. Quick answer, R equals -2.91 angstrom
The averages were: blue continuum 7.73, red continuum 11.2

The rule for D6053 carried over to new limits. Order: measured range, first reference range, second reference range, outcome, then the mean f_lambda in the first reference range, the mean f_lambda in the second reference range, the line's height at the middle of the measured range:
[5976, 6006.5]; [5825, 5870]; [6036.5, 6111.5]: 1.6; 10.9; 12.2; 11.7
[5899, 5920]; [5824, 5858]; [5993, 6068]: 3.4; 11.3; 11.7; 11.5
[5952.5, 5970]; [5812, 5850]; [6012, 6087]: 0.9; 11.6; 12.1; 11.9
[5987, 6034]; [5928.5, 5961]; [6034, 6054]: 1.7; 11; 12.2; 11.8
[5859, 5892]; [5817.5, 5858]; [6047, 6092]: 7.8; 11.5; 12.3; 11.6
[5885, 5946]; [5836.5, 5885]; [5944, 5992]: 9.2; 10.4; 11.1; 10.7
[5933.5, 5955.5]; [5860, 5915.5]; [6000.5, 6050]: -2.5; 8.54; 11.7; 9.83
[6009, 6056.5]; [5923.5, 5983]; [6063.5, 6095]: 0.0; 11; 12.3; 11.8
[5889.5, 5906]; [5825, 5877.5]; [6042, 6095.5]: 6.6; 10.8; 12.4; 11.1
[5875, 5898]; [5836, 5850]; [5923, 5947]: 8.7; 11.4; 10.9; 11.2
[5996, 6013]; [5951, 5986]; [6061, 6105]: 0.7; 11.1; 12.2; 11.4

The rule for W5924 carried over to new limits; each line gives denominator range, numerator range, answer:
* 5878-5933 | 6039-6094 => 1.41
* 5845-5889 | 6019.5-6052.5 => 1.22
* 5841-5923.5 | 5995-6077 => 1.28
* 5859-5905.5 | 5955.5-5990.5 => 1.33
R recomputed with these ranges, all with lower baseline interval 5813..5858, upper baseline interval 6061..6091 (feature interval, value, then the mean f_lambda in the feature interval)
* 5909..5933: 2.8 angstrom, 10.4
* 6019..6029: 0.3 angstrom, 11.7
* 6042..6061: -0.4 angstrom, 12.4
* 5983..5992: 0.8 angstrom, 10.9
